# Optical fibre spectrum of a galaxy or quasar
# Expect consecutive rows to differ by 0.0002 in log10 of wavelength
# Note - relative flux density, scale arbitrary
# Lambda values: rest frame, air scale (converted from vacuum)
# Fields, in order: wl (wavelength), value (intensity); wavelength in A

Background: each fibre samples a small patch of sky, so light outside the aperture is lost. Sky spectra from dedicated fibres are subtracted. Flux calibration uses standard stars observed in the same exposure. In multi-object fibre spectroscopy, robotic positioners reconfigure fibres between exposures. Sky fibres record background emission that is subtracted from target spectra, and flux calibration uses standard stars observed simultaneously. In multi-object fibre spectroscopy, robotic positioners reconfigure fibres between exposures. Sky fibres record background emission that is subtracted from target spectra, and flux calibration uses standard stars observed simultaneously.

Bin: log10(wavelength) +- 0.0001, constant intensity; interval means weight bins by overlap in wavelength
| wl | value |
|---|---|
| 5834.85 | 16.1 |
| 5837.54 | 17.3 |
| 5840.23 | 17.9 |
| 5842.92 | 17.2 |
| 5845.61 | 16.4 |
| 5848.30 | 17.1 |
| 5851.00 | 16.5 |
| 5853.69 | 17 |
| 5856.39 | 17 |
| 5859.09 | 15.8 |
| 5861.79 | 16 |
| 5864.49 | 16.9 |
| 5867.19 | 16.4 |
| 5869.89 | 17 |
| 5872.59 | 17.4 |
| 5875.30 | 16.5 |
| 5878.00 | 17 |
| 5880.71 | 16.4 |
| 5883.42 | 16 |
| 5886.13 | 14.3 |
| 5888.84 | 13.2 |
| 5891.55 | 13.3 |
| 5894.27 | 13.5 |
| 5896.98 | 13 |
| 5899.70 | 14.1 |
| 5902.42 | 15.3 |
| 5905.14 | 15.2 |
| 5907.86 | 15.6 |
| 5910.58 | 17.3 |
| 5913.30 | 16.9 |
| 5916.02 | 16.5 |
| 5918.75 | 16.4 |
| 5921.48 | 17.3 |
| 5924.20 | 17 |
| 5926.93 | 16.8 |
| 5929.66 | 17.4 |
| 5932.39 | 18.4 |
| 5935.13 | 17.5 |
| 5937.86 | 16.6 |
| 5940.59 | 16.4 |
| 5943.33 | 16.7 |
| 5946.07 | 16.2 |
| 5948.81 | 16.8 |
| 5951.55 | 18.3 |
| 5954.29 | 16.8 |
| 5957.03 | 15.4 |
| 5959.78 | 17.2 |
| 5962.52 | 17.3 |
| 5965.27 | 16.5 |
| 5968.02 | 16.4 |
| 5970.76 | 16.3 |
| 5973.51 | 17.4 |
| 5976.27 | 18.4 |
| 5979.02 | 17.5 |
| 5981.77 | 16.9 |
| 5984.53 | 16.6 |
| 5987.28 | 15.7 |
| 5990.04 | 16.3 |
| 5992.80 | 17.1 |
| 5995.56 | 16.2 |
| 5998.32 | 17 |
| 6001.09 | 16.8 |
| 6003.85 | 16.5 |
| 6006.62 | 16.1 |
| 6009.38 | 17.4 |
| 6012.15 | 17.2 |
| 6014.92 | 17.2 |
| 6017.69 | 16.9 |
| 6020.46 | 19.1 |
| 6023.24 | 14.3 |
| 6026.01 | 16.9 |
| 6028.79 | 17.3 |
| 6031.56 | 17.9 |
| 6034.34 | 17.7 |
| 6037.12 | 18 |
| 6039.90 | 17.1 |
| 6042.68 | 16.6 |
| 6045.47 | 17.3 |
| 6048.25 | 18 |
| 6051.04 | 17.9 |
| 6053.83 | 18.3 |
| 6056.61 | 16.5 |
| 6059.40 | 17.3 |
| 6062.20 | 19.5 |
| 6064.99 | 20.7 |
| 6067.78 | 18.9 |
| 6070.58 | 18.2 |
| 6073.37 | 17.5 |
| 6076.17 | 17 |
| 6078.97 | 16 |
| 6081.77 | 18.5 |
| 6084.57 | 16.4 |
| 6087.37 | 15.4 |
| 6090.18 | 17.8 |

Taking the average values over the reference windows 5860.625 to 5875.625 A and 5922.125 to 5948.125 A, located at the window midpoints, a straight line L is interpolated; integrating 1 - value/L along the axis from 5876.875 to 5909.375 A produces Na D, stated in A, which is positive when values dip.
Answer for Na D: 4.0 A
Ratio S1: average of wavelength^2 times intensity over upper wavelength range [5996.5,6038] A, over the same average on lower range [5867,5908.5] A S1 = 1.2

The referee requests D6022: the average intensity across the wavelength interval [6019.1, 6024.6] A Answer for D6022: 16.7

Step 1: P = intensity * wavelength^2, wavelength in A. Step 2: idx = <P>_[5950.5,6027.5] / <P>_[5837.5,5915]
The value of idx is 1.1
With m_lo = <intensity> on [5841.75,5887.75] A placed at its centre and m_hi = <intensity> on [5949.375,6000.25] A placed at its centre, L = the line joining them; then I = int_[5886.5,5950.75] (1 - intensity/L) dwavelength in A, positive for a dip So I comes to 2.7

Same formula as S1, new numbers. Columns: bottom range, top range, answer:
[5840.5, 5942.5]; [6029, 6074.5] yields 1.17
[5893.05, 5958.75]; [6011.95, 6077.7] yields 1.12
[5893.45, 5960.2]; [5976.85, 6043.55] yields 1.07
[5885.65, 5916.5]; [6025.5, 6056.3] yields 1.24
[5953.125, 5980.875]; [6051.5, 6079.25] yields 1.10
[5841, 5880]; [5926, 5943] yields 1.05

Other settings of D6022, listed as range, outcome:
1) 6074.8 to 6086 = 17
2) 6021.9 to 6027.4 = 15.6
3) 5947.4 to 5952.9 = 17.5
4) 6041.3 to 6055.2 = 17.6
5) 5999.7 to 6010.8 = 16.7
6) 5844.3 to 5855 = 16.8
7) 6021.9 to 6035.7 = 16.8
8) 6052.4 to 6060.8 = 17.4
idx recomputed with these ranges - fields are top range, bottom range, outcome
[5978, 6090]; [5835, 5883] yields 1.09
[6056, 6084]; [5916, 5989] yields 1.11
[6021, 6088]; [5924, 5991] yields 1.07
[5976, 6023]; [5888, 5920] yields 1.16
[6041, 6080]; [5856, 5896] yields 1.21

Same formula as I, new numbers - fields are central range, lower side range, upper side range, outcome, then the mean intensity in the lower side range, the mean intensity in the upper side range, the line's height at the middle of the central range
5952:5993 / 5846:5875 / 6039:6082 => 1.21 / 16.7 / 17.8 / 17.3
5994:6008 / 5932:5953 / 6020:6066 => 0.69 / 17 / 17.6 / 17.4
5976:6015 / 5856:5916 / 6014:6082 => 0.38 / 15.6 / 17.6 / 17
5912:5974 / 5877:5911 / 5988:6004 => -4.71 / 14.8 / 16.6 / 15.7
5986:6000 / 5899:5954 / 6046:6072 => 0.83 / 16.7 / 18.3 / 17.5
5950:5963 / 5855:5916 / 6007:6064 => -0.38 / 15.7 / 17.4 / 16.5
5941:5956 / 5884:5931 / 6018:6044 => -0.78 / 15.5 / 17.2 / 16.1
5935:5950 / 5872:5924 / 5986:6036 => -0.53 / 15.5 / 16.9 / 16.1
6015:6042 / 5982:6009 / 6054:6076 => 0.22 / 16.5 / 18.3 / 17.4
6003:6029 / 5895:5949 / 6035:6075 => 0.91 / 16.3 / 18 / 17.5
